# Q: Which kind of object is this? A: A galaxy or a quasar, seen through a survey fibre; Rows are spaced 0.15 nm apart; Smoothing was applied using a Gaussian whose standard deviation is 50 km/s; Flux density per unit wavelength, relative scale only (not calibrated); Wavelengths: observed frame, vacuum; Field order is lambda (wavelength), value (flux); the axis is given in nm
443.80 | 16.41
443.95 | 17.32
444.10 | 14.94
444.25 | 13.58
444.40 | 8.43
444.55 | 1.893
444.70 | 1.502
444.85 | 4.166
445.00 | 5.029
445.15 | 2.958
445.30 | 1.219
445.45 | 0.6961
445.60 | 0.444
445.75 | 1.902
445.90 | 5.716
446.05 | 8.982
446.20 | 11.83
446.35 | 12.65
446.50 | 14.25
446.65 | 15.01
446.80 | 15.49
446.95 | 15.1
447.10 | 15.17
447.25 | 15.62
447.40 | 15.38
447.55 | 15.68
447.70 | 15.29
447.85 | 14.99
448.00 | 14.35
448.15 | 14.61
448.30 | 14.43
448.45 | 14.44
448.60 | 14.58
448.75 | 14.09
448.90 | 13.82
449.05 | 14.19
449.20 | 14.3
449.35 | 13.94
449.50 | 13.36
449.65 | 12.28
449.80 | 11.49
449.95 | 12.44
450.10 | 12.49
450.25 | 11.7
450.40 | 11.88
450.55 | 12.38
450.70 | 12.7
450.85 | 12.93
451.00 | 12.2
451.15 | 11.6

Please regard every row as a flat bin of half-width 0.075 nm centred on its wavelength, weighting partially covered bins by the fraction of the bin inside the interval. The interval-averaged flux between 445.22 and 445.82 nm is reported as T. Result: 1.07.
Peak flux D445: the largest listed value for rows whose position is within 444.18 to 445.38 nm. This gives 13.58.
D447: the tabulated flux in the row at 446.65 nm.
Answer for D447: 15.01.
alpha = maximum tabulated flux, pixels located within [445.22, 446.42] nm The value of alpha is 12.65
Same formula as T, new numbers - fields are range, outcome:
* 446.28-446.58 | 13.5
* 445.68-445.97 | 3.81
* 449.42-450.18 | 12.4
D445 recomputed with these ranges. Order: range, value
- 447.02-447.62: 15.68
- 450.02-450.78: 12.7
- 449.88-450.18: 12.49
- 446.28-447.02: 15.49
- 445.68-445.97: 5.716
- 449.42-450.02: 13.36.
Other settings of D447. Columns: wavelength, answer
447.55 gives 15.68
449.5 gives 13.36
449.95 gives 12.44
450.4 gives 11.88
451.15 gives 11.6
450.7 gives 12.7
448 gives 14.35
